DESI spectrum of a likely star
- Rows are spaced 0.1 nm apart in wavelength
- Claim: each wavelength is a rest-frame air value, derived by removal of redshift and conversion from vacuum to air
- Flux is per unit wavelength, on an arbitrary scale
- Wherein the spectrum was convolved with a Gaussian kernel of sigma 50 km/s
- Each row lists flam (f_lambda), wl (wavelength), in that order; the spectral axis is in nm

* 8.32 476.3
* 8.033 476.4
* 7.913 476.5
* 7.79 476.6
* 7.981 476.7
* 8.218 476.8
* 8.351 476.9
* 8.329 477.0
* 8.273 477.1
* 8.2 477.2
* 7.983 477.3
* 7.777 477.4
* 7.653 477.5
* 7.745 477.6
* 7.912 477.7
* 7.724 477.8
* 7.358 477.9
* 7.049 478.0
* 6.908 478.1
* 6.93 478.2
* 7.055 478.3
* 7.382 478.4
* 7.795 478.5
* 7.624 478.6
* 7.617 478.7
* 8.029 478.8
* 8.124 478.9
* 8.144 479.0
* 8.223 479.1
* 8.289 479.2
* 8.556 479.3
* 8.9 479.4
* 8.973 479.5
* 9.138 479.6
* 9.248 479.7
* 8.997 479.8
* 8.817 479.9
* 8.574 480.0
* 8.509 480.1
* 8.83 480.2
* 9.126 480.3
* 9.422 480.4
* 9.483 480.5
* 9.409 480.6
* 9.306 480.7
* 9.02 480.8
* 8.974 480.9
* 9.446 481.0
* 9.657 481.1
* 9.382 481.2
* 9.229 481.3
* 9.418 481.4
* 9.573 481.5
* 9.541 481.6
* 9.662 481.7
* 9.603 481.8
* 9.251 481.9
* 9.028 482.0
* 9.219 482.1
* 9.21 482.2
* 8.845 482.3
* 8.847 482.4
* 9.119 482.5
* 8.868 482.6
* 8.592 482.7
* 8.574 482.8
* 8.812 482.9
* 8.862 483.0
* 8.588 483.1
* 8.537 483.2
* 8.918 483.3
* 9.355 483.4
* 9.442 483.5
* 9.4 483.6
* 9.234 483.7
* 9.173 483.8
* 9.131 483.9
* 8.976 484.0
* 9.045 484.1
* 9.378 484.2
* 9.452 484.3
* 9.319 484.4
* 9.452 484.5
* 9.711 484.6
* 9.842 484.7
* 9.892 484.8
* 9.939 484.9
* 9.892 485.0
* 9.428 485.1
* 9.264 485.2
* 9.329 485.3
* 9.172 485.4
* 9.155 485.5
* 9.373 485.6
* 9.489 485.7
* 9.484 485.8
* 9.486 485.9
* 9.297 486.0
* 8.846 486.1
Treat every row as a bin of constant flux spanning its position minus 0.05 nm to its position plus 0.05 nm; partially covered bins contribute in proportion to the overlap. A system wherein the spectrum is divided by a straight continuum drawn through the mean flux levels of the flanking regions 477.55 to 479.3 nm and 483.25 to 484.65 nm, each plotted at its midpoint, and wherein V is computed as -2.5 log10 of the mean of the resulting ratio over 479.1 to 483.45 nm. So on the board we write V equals -0.07 mag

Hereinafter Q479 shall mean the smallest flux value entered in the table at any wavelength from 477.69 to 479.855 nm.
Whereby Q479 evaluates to 6.908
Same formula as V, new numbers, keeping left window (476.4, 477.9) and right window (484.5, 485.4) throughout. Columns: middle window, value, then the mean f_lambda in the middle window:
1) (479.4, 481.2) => -0.06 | 9.11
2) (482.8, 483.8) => 0.03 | 9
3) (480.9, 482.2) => -0.06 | 9.39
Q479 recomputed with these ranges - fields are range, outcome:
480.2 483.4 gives 8.537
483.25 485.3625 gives 8.918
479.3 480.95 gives 8.509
